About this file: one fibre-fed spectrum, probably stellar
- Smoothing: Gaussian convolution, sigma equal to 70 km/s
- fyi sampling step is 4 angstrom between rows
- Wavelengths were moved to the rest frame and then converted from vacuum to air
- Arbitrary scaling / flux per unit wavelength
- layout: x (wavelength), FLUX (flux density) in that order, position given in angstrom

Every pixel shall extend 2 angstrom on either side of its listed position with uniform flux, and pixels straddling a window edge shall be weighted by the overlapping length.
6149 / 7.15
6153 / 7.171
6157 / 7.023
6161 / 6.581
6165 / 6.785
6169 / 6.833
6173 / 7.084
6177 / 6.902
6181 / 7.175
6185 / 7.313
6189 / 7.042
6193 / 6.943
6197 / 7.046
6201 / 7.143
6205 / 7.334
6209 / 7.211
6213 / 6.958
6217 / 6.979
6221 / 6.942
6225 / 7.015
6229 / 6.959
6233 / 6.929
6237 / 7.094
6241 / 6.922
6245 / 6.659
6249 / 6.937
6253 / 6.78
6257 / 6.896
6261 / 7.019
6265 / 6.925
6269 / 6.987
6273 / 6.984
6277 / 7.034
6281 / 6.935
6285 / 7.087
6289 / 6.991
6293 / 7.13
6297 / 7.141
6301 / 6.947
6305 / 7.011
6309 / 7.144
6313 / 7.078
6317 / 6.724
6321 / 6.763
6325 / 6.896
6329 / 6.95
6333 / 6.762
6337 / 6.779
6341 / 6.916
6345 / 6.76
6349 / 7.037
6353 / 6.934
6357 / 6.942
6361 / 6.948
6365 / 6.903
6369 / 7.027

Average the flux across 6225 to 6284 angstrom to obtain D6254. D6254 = 6.94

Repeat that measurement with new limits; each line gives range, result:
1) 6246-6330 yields 6.97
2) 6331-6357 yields 6.87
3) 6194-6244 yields 7.03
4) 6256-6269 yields 6.96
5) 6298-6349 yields 6.9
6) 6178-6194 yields 7.12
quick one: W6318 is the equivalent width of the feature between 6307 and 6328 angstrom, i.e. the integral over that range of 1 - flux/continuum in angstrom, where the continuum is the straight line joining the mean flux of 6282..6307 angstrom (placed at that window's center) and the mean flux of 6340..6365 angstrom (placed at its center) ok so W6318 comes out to 0.2 angstrom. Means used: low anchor 7.05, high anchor 6.92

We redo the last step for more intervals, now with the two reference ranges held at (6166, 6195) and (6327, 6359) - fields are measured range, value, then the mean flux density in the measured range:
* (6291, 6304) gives -0.27 angstrom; 7.07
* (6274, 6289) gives -0.16 angstrom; 7.01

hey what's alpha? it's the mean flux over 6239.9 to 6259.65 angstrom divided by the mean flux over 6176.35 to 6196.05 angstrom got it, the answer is 0.97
